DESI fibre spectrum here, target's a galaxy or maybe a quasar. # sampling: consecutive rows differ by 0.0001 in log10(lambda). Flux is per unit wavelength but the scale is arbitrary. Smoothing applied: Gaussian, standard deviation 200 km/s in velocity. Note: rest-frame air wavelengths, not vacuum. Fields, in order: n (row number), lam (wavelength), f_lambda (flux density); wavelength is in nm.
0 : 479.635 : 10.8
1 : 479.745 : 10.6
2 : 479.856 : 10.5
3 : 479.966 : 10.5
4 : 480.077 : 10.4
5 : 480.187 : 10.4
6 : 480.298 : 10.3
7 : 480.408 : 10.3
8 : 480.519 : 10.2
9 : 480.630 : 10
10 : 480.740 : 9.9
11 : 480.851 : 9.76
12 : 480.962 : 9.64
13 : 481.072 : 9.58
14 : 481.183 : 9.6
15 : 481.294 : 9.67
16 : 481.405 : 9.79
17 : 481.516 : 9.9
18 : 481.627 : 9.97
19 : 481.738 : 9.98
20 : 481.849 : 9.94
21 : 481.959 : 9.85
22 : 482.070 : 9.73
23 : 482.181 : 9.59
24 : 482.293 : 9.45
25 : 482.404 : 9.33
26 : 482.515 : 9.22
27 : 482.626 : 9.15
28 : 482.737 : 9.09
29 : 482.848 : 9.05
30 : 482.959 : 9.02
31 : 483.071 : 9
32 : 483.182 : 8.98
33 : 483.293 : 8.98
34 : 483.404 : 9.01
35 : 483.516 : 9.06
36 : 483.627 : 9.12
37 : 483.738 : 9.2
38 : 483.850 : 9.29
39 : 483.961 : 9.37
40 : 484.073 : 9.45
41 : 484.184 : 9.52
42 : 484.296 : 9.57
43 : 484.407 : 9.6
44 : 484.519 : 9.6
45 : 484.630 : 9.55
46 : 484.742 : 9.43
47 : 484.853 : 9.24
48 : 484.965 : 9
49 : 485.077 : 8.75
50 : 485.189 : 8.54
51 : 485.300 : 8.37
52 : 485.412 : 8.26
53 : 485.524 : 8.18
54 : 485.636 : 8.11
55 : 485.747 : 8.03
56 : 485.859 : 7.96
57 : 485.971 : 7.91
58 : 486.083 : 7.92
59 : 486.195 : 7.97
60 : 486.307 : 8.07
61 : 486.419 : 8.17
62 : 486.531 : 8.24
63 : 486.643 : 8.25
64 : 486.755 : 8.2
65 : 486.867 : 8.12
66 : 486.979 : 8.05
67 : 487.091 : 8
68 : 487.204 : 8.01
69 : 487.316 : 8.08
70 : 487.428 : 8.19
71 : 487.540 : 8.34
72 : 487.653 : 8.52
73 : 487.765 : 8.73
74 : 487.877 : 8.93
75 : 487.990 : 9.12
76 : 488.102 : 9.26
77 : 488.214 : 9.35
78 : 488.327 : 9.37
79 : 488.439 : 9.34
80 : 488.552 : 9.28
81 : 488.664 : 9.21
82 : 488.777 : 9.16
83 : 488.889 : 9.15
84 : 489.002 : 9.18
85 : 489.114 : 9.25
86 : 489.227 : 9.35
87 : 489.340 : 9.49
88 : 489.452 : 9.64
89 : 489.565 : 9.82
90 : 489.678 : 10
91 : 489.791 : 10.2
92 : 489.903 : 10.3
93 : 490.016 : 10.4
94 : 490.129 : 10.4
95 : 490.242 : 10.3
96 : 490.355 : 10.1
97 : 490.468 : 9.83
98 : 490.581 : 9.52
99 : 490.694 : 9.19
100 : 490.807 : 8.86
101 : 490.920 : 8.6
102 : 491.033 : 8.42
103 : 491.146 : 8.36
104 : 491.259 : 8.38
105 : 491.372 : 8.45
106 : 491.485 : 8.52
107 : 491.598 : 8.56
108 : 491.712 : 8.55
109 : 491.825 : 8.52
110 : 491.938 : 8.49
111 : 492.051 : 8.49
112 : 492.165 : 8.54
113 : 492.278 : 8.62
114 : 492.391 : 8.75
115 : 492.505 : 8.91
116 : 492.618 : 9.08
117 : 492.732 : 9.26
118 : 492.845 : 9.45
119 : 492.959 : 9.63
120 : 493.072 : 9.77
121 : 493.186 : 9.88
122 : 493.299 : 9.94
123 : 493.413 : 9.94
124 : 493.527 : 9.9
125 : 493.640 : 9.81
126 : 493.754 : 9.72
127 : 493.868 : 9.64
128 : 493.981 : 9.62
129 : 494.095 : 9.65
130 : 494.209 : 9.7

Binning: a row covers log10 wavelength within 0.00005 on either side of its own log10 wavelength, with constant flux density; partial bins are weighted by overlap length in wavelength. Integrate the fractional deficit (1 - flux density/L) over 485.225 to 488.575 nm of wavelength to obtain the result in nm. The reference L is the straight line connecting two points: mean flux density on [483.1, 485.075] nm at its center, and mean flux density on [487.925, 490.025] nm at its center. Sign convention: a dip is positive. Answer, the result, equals 0.36 nm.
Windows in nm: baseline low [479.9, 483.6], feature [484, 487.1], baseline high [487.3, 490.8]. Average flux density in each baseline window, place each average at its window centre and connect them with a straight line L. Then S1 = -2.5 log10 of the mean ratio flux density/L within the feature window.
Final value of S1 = 0.11 mag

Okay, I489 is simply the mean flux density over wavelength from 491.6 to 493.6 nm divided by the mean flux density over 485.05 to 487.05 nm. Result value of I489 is 1.12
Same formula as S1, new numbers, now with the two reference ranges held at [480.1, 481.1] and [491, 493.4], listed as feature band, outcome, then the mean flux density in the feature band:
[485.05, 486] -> 0.16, 8.23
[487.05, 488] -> 0.12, 8.4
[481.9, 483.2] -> 0.06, 9.3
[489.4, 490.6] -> -0.11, 10.1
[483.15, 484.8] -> 0.04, 9.32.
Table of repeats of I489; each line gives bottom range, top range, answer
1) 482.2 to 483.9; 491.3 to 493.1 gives 0.97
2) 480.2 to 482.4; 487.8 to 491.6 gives 0.95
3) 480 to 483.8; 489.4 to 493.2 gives 0.96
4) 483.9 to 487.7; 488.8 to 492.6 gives 1.07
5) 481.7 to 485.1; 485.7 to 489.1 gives 0.92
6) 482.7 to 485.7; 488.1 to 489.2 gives 1.02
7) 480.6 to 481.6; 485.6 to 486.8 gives 0.83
